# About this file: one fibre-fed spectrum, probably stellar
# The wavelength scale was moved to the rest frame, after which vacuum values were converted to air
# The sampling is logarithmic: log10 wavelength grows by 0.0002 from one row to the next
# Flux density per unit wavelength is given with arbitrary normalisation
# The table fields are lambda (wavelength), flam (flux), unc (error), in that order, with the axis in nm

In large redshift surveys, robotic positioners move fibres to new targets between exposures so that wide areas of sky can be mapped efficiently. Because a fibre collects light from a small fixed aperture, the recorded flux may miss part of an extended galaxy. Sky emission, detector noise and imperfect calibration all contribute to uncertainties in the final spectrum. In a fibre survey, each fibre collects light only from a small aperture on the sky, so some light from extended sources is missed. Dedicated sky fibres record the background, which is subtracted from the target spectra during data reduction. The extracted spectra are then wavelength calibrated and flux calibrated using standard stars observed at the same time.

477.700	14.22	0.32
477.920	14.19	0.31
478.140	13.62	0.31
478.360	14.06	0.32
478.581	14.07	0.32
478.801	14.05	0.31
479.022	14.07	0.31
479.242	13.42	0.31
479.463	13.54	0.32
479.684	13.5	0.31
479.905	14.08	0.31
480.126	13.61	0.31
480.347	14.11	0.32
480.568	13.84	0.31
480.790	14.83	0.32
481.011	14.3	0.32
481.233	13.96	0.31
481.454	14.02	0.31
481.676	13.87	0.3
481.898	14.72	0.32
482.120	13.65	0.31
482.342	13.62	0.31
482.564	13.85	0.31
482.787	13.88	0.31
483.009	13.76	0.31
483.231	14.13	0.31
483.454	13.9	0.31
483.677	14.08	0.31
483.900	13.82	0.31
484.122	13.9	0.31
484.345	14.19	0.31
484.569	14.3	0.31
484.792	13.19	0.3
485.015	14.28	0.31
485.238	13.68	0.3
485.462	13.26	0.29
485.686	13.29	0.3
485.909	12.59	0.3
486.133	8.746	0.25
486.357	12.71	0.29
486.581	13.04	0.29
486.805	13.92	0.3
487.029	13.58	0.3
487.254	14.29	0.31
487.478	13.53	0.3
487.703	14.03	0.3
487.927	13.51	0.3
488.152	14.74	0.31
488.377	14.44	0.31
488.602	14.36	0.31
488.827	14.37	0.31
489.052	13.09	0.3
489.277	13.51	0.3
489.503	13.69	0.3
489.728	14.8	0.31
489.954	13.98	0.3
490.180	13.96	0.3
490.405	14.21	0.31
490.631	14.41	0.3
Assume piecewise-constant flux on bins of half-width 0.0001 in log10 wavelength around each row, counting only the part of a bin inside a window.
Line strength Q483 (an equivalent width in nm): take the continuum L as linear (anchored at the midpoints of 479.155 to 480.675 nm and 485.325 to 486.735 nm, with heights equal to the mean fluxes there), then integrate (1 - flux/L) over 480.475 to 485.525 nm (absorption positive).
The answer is -0.36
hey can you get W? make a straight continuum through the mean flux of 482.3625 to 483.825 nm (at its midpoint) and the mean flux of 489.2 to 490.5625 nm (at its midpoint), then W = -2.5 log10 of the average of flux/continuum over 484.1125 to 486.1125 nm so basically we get 0.04 mag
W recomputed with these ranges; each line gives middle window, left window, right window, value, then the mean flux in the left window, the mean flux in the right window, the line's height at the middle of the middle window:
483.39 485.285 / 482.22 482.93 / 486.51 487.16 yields -0.02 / 13.8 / 13.6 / 13.7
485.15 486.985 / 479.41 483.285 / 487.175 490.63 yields 0.11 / 14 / 14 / 14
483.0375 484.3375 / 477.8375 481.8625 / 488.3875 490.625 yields 0.00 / 14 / 14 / 14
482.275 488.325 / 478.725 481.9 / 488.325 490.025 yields 0.03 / 14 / 14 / 14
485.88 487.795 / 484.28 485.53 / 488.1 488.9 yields 0.10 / 13.8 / 14.5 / 14.2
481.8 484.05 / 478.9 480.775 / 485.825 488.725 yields -0.02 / 13.8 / 13.4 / 13.6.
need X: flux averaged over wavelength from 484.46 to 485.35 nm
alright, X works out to 13.9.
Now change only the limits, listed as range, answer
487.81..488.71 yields 14.3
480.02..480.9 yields 14.1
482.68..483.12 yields 13.8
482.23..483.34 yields 13.9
